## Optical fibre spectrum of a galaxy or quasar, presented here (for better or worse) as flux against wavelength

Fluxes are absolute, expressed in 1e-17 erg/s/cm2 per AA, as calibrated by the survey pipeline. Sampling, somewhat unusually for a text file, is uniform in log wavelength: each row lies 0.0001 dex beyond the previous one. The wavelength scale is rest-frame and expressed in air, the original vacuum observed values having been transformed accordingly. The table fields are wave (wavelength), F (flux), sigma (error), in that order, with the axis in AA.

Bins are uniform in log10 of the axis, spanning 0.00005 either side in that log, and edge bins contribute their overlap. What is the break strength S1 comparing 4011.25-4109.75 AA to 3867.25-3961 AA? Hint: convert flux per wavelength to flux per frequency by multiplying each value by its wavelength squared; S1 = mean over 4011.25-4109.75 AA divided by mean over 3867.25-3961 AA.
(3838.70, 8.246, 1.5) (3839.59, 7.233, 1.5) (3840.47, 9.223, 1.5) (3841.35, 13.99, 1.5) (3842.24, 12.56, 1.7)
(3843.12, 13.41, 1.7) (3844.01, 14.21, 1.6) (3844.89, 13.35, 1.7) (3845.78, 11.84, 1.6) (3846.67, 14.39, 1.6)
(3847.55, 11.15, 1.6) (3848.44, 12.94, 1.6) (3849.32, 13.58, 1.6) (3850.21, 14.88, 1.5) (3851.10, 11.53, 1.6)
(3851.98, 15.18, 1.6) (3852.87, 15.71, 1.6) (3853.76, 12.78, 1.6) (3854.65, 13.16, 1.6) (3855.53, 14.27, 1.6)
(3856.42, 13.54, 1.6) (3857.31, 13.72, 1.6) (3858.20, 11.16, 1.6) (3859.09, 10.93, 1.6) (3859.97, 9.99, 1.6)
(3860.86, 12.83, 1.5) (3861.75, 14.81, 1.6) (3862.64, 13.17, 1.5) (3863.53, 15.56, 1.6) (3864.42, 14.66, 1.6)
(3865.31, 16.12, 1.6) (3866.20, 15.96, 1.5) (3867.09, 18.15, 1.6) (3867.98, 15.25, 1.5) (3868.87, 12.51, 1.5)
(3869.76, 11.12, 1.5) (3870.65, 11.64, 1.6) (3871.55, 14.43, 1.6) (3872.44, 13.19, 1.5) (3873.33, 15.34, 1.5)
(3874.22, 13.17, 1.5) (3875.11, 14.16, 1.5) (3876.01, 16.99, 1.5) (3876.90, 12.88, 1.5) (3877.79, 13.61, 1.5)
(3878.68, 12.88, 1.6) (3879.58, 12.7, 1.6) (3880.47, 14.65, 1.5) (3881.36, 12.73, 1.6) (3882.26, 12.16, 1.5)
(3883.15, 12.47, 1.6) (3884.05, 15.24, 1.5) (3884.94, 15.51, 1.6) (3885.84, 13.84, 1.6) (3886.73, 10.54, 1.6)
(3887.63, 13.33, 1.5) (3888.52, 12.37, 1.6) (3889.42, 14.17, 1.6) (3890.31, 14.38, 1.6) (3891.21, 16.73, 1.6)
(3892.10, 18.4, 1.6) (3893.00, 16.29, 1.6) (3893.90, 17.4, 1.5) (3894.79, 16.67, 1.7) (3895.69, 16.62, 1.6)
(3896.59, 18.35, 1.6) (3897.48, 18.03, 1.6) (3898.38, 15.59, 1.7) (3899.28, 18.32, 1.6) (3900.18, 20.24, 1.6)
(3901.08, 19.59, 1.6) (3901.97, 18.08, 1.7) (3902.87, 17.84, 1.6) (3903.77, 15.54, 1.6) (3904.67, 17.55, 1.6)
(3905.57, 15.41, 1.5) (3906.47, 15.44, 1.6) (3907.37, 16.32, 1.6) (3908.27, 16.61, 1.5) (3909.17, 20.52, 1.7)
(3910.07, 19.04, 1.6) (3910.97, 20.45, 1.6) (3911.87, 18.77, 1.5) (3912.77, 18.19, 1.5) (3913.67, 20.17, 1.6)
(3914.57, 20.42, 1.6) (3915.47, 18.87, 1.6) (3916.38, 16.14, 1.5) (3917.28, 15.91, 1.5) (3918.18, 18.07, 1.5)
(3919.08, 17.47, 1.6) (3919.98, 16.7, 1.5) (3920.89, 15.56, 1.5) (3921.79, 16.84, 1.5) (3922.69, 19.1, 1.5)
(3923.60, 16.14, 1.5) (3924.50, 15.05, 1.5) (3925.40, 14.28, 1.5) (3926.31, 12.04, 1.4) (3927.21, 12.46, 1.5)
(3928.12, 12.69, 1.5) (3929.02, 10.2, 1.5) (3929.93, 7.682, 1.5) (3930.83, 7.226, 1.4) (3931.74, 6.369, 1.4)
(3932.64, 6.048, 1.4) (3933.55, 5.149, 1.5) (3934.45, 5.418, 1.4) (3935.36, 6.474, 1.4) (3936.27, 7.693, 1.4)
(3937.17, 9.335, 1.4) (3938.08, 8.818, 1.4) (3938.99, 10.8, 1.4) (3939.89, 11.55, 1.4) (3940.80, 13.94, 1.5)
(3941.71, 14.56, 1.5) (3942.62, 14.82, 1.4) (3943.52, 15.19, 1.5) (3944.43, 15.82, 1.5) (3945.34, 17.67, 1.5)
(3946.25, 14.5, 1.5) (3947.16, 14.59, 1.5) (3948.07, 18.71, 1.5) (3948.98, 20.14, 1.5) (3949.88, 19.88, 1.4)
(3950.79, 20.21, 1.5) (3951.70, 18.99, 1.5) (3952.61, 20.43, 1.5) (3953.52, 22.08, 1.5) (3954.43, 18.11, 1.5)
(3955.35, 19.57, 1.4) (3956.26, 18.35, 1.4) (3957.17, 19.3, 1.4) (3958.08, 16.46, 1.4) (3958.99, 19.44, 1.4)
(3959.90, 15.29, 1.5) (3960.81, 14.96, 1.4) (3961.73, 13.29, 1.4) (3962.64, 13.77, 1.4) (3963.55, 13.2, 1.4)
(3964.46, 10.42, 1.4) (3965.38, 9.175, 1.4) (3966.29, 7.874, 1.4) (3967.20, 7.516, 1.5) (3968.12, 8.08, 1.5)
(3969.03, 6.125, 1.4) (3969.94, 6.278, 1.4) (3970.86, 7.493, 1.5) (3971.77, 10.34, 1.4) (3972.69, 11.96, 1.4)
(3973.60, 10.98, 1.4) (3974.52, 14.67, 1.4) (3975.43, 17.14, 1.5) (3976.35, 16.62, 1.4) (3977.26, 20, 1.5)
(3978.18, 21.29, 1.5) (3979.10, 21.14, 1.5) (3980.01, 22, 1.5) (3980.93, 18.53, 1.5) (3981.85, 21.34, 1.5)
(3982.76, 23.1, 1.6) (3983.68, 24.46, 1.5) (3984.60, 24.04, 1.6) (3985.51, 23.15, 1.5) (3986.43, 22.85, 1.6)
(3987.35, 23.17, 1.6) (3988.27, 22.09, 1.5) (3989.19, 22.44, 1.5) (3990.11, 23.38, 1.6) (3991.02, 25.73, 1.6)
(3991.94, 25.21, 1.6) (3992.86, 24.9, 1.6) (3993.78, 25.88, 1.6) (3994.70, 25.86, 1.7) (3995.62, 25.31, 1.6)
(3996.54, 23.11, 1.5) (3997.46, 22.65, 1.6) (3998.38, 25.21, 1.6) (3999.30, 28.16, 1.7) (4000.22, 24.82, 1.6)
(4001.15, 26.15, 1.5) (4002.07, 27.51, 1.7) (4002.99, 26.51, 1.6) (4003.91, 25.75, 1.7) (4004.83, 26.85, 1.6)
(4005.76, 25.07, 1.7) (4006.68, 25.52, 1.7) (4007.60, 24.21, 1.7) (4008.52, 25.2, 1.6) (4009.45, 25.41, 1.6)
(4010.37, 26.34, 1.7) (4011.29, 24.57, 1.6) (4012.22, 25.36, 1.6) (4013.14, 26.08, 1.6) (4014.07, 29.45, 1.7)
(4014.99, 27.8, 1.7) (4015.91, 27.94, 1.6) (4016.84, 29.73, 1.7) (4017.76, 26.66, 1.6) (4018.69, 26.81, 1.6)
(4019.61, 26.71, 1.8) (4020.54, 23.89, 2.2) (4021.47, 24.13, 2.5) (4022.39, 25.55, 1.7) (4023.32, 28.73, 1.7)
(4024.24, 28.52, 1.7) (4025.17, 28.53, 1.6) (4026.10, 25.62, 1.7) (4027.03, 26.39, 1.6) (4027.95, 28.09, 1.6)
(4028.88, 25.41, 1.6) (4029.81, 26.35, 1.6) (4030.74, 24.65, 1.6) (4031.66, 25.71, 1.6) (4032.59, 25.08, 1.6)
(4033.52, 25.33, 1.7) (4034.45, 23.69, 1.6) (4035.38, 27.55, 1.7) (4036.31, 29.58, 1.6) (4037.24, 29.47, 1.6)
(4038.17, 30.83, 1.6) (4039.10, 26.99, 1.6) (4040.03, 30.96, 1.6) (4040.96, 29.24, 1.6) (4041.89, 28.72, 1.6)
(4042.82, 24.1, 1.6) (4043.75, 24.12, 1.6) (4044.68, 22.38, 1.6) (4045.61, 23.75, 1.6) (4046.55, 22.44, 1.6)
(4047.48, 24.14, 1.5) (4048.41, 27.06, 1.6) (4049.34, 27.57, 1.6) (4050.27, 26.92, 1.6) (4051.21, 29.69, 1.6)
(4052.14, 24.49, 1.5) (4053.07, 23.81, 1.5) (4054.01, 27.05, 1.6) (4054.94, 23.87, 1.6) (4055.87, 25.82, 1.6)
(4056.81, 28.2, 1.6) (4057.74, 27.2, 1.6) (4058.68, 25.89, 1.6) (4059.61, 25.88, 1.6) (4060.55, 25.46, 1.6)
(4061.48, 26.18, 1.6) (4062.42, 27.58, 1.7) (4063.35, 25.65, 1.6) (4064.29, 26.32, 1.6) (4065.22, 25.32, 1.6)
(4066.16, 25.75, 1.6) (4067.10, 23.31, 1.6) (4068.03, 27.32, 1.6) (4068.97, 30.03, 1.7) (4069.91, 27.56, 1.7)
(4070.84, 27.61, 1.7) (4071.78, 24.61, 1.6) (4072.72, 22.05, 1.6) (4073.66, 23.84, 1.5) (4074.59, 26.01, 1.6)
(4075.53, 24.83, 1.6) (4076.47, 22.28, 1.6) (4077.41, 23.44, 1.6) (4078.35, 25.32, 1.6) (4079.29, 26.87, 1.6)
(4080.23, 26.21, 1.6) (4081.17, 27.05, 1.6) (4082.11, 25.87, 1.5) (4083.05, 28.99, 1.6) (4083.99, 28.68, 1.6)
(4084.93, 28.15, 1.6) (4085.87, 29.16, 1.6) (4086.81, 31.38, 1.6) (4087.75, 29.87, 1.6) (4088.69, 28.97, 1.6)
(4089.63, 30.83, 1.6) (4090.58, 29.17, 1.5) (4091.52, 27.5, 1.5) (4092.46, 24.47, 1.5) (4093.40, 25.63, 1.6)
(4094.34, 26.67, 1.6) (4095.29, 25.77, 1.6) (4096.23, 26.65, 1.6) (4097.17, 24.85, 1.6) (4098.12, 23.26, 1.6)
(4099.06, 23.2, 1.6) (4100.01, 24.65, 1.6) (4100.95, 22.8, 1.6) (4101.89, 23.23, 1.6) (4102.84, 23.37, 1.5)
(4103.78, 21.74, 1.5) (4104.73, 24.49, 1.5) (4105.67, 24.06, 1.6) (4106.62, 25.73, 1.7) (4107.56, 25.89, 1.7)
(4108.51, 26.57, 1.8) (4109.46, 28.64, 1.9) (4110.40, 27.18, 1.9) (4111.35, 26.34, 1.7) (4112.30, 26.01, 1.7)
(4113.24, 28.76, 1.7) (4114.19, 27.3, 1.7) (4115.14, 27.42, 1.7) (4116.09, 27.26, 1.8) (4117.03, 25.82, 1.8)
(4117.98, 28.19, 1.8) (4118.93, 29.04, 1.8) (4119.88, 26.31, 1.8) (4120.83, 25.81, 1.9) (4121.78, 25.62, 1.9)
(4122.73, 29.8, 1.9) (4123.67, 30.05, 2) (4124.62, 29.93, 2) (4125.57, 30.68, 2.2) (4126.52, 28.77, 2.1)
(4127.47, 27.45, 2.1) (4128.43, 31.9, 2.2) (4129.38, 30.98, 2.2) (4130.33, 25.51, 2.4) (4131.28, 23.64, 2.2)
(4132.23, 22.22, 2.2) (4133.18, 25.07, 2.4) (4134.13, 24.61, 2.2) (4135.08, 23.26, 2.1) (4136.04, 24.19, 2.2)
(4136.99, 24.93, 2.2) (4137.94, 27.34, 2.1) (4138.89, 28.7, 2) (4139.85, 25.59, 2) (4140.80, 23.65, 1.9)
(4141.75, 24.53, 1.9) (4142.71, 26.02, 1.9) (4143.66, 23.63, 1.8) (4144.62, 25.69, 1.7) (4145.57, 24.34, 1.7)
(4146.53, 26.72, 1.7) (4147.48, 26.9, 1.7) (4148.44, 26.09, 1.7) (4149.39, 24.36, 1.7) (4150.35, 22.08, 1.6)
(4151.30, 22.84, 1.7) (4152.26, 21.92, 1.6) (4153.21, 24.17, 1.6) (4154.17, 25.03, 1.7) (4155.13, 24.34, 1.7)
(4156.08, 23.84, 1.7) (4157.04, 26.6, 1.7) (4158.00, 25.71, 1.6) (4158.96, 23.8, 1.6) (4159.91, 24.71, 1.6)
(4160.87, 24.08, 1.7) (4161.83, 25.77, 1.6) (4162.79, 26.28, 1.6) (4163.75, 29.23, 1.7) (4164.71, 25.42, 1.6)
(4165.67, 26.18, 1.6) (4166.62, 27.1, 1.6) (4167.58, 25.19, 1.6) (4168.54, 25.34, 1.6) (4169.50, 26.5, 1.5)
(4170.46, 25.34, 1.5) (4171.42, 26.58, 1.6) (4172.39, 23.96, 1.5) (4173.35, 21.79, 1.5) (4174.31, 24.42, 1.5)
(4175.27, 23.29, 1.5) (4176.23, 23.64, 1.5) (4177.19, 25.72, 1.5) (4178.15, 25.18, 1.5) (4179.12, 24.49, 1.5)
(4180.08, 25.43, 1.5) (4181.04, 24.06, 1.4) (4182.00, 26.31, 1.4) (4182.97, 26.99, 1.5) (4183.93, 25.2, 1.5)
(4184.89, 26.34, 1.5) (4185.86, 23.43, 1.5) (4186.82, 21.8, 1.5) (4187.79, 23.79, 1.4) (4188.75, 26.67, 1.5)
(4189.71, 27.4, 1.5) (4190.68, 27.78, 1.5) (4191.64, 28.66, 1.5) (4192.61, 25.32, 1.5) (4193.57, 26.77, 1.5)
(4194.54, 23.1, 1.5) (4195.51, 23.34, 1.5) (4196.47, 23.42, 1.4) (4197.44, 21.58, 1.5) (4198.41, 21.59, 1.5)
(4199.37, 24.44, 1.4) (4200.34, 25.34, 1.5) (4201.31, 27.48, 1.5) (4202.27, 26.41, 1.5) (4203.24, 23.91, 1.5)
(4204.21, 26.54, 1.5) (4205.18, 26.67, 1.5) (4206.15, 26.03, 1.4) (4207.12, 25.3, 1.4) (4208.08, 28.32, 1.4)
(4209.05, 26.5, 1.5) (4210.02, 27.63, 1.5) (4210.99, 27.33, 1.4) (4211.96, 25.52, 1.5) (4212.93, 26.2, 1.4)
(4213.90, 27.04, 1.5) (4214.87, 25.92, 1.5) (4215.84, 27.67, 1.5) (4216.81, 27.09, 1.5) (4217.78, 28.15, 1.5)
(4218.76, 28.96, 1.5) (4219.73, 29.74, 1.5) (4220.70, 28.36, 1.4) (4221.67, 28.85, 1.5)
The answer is 1.86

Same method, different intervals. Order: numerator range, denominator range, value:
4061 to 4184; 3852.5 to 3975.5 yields 1.99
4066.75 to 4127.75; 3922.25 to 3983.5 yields 2.03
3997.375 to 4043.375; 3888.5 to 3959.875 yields 1.78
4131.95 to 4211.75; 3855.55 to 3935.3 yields 1.96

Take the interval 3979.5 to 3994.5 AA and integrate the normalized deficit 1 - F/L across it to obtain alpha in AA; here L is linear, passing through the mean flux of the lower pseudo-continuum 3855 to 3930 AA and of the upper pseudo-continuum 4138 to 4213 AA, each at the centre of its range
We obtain -3.7 AA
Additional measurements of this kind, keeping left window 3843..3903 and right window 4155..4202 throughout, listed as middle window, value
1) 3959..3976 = 6.18 AA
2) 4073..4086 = -2.63 AA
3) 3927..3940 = 6.42 AA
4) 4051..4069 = -4.39 AA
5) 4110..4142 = -4.97 AA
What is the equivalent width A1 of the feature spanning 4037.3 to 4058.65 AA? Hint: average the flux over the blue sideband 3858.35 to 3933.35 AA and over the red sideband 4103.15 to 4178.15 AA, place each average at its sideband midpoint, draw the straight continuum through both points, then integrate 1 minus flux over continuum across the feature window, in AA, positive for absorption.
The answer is -4.57 AA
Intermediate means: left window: 15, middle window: 26.4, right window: 25.8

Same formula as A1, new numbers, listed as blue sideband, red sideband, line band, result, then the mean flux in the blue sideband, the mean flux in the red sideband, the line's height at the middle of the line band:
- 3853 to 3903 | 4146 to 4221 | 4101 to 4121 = -2.7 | 14.6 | 25.5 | 22.9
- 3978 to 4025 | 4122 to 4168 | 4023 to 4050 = -1.4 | 25.1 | 25.9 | 25.3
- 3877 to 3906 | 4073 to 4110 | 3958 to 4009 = 2.4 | 15.5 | 26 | 20.4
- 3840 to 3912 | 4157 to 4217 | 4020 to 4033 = -4.1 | 14.7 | 25.5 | 19.9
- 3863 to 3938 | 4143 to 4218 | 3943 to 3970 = 2.3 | 14.7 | 25.3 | 16.8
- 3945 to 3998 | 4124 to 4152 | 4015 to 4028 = -4.2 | 18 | 25.9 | 20.4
